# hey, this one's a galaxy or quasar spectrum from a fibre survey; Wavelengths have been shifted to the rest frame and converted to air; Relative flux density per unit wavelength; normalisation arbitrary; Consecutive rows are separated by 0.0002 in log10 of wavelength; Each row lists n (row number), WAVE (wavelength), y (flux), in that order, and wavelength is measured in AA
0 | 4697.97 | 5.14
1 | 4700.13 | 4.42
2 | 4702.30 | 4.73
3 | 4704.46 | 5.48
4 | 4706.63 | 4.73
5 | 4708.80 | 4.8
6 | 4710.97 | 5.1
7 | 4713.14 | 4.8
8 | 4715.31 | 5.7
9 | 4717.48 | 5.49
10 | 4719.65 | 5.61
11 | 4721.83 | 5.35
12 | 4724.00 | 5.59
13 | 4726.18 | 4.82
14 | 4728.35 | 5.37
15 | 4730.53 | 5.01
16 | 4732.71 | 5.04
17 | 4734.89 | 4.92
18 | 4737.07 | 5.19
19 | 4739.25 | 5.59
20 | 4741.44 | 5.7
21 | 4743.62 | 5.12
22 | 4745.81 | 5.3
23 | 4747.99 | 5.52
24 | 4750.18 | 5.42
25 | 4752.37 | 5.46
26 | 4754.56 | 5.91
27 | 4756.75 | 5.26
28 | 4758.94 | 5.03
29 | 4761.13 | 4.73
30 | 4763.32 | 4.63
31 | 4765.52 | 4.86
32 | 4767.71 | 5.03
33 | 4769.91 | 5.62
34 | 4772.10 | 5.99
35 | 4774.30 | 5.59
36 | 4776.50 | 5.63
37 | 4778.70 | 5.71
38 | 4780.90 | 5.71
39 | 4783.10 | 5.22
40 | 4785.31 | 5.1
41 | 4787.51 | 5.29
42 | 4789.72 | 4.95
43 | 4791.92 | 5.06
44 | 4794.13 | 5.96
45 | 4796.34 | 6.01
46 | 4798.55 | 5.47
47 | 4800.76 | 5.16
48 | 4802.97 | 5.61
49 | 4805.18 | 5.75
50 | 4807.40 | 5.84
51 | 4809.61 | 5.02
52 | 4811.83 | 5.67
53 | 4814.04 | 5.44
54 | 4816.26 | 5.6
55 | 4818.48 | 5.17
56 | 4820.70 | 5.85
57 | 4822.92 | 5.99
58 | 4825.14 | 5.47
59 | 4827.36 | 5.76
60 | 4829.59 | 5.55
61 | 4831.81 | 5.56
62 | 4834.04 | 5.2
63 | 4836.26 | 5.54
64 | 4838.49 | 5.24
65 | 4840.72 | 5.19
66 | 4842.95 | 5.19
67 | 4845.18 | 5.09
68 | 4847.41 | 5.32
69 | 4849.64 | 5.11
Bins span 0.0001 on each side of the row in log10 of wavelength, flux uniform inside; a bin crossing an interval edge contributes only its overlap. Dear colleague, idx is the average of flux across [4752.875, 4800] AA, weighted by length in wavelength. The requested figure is 5.37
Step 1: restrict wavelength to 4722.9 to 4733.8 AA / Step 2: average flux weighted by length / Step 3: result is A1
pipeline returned 5.17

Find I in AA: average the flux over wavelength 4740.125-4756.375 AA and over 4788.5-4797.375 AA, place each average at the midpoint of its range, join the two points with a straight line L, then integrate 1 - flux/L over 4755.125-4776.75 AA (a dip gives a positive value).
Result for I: 1.0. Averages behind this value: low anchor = 5.48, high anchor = 5.49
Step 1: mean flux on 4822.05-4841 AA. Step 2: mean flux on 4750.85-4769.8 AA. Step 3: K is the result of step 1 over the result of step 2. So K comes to 1.07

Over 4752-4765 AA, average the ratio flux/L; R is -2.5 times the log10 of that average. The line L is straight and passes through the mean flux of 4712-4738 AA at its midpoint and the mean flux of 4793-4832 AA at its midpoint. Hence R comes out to 0.05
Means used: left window 5.24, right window 5.6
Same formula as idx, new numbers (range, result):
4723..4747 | 5.24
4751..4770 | 5.15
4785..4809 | 5.48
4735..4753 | 5.38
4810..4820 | 5.45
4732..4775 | 5.3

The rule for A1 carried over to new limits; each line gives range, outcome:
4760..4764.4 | 4.69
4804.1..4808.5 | 5.79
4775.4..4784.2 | 5.57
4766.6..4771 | 5.32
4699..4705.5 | 4.88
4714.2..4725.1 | 5.55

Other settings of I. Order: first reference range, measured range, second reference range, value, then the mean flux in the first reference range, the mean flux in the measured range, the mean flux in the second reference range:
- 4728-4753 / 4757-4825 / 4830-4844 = -1.4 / 5.3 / 5.42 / 5.33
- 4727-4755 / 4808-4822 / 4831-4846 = -0.5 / 5.33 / 5.48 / 5.29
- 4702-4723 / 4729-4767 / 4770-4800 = 1.0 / 5.2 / 5.22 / 5.51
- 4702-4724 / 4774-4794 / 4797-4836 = 0.2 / 5.22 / 5.38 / 5.54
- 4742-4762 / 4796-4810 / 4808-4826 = -0.2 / 5.32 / 5.55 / 5.54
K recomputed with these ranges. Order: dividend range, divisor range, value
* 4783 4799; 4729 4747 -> 1.03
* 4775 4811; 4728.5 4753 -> 1.03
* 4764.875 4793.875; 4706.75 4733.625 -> 1.04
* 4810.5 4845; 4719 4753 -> 1.03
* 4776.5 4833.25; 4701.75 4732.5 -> 1.06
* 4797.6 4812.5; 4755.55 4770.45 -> 1.10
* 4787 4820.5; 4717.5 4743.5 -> 1.04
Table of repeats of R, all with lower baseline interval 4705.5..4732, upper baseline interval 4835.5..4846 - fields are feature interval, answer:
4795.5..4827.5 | -0.07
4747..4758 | -0.06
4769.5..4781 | -0.10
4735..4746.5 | -0.03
